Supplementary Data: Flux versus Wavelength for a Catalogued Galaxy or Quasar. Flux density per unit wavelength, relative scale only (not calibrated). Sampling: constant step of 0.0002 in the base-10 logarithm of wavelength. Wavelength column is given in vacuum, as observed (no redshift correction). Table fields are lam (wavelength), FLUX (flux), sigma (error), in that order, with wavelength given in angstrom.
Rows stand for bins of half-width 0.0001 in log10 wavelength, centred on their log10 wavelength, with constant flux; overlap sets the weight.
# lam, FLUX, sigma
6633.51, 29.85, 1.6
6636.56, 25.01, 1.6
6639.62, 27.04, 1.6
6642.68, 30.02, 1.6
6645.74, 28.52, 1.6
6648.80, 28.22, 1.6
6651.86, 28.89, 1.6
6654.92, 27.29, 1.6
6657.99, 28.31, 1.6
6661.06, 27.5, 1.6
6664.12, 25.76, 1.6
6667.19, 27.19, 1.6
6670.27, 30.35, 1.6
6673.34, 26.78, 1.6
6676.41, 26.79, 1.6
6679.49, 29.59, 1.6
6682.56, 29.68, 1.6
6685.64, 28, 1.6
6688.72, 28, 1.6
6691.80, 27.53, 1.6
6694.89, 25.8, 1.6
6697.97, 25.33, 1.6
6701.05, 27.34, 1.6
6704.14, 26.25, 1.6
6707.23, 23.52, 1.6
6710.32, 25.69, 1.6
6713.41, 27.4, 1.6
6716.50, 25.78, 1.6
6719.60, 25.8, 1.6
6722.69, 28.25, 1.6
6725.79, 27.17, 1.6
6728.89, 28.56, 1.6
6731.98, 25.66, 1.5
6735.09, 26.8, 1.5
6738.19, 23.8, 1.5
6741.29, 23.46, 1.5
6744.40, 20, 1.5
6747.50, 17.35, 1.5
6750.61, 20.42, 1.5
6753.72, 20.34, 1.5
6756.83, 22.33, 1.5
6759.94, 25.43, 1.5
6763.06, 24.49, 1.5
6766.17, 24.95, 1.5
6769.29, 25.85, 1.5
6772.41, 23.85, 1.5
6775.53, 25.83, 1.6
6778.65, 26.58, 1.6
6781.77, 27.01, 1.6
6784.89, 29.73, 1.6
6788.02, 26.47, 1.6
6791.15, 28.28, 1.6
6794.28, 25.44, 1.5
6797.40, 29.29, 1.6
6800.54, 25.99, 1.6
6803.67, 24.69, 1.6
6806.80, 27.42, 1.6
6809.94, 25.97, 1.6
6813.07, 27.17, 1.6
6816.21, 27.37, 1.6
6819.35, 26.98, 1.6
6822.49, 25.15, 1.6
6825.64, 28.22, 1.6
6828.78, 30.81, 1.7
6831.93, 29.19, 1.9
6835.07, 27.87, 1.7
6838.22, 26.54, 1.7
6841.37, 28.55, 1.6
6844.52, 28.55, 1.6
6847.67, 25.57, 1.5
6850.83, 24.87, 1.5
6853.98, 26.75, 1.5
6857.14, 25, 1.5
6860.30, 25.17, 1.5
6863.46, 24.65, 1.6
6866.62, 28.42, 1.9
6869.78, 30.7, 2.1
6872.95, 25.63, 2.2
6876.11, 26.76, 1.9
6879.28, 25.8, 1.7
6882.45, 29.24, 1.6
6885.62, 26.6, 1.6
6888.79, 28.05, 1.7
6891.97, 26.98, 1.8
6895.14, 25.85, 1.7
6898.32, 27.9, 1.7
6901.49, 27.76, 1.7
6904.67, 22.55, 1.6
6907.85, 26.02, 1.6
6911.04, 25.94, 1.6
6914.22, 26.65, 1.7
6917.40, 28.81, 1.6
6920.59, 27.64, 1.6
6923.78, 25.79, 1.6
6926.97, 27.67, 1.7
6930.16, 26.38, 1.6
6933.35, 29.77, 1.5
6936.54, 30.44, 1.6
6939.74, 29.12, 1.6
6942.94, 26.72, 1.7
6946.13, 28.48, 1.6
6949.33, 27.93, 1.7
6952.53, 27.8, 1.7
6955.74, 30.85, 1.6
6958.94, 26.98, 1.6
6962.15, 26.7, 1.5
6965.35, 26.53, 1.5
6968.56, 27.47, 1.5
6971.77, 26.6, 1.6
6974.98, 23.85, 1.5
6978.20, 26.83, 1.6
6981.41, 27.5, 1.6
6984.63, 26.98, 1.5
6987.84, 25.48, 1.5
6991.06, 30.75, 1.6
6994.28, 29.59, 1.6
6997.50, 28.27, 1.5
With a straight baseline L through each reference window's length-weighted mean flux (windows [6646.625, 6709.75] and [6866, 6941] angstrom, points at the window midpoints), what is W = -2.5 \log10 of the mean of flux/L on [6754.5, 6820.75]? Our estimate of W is 0.05 mag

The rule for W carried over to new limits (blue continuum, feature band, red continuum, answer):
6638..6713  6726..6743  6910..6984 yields 0.07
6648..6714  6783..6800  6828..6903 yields -0.02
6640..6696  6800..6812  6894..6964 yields 0.07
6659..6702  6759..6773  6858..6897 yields 0.10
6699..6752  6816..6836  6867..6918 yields -0.07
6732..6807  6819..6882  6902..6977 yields -0.05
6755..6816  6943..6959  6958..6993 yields -0.06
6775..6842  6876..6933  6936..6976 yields 0.03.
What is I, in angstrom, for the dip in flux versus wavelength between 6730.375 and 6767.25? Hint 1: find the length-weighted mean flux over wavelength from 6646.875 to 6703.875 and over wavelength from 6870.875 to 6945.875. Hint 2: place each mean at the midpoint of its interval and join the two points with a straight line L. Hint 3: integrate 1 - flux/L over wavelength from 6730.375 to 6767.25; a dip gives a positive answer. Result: 6.2 angstrom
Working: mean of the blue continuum 27.7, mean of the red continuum 27.2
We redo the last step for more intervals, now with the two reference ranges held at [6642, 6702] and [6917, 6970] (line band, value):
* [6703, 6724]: 1.33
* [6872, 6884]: 0.42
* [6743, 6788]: 6.27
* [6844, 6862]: 1.33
